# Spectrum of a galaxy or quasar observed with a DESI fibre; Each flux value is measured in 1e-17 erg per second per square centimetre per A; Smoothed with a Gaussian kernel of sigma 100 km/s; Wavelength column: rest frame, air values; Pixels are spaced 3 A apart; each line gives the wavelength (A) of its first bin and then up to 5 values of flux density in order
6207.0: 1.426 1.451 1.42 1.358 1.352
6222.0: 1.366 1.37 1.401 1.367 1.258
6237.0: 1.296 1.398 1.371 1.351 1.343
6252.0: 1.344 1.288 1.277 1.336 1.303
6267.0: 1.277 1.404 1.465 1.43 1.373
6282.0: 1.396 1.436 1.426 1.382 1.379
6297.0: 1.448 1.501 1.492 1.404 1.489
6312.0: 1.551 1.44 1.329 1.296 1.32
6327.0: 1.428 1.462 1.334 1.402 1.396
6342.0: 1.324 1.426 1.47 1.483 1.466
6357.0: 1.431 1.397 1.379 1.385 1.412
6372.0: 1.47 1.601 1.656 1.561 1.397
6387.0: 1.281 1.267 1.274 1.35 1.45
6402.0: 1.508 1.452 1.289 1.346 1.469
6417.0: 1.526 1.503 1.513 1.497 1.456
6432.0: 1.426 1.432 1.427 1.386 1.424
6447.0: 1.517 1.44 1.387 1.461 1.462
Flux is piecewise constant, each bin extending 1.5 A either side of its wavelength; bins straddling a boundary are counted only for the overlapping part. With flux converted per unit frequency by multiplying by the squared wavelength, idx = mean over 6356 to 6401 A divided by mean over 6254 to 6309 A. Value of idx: 1.1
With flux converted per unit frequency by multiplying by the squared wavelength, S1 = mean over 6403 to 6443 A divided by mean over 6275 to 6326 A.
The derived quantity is 1.06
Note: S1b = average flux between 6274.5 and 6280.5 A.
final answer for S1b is 1.4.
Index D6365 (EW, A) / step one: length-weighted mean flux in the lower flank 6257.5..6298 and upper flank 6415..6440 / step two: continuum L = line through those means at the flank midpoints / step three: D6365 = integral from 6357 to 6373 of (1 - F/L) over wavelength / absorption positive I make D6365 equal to 0.3 A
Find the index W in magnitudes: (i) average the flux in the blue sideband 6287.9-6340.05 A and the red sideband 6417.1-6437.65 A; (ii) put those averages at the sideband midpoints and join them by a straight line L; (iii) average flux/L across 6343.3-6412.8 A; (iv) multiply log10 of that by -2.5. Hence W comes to 0.02 mag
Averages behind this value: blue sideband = 1.42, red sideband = 1.47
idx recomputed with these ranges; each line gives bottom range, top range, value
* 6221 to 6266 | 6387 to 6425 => 1.11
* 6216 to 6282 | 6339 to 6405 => 1.10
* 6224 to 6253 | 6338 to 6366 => 1.09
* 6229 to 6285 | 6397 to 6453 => 1.13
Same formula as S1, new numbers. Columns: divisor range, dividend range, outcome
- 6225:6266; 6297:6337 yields 1.09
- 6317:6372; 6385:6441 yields 1.03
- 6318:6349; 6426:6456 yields 1.08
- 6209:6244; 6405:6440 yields 1.12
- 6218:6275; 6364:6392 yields 1.12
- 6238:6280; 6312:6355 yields 1.06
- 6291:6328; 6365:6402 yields 1.03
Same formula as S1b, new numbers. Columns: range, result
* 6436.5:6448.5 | 1.44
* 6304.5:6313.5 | 1.48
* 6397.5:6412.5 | 1.41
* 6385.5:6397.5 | 1.29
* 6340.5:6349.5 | 1.41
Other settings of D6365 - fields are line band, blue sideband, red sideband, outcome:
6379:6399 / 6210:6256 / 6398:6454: 0.82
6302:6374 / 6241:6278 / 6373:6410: -1.20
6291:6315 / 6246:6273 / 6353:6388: -1.38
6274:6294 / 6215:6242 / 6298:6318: 0.36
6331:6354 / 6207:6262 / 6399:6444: -0.06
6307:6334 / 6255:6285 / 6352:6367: -0.29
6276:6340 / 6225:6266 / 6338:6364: -1.35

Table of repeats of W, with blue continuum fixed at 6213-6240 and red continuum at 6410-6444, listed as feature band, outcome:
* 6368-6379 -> -0.08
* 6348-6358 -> -0.04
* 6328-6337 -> 0.00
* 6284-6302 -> -0.03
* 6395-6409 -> 0.02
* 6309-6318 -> -0.05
